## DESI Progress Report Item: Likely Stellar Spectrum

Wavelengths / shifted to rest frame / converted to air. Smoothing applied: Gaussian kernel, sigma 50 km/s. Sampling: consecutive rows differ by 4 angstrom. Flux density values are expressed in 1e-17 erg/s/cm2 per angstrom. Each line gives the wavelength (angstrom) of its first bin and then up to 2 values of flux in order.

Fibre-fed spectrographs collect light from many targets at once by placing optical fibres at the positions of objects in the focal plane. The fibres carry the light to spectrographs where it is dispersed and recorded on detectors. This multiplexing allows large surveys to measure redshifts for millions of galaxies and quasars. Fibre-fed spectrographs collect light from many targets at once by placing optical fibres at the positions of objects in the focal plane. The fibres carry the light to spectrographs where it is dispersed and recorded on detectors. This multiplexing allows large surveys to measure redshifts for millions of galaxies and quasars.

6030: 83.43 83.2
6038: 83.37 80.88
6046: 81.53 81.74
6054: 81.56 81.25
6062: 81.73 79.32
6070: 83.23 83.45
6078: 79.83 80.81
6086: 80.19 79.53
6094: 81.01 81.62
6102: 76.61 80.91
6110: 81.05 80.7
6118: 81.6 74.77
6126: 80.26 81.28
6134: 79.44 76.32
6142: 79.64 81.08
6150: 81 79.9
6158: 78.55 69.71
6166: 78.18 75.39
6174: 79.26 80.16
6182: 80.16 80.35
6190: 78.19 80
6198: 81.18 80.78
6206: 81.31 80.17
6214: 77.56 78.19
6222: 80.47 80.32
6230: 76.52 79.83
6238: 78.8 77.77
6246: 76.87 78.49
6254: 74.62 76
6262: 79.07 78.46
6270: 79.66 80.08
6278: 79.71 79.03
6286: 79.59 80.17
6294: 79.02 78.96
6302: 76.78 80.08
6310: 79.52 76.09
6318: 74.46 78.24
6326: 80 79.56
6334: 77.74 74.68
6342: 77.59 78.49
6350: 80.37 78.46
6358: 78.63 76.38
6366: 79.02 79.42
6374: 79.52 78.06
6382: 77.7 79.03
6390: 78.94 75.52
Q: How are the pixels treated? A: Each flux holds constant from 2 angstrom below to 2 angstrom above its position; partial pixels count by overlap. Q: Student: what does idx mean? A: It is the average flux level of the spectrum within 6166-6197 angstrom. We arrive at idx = 79.1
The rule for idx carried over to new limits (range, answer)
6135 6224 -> 79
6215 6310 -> 78.6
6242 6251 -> 77.6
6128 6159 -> 79.7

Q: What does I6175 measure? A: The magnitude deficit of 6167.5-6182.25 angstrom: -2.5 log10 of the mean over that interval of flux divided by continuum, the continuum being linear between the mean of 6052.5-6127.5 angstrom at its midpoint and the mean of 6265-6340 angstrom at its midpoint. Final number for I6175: 0.02 mag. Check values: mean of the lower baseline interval 80.5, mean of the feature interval 78.6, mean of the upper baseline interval 78.5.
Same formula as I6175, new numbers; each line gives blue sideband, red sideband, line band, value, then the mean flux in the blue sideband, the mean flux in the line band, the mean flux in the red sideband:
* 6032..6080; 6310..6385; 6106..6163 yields 0.02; 81.8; 79.2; 78.1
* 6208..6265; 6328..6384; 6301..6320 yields 0.01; 78.2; 77.4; 78.3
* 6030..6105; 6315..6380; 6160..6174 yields 0.07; 81.2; 75.1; 78.1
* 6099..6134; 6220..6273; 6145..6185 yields 0.01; 79.7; 78.3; 78.3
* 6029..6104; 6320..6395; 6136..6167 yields 0.03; 81.2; 78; 78.3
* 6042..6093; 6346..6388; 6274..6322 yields 0.01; 81.2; 78.5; 78.7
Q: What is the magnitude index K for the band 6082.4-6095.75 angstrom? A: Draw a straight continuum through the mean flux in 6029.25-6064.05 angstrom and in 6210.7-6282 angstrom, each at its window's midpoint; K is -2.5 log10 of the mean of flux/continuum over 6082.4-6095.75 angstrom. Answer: 0.01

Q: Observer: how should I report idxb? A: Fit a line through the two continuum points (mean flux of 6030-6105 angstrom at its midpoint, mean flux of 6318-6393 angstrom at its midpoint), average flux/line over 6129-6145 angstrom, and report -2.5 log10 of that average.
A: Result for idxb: 0.02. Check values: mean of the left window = 81.2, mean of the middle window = 79.2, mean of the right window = 78.3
